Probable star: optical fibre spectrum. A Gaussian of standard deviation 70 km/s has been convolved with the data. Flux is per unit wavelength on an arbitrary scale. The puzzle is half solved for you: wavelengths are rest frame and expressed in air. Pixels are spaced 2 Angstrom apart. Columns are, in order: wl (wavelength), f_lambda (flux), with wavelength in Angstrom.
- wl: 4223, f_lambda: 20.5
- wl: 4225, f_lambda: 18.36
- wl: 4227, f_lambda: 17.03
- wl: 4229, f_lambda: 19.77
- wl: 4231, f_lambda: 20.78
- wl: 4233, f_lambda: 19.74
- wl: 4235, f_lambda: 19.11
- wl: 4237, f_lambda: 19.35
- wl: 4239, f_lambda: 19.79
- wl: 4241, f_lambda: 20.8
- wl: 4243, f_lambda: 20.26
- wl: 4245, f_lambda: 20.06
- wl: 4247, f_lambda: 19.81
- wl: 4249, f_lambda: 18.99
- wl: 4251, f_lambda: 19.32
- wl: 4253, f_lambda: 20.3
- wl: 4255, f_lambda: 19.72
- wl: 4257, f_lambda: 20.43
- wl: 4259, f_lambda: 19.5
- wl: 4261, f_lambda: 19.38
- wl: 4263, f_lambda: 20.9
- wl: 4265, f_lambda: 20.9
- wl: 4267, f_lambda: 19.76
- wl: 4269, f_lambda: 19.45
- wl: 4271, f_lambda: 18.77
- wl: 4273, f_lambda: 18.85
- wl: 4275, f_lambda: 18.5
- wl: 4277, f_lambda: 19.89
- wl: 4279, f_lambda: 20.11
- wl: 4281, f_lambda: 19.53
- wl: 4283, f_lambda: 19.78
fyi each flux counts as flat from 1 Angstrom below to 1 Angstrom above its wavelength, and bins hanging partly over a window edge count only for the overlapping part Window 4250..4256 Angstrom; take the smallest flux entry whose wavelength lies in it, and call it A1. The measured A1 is 19.32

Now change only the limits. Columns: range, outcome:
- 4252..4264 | 19.38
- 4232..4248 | 19.11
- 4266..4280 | 18.5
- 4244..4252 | 18.99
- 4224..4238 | 17.03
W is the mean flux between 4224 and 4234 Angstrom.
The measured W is 19.1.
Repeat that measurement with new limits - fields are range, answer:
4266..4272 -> 19.3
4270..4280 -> 19.2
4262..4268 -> 20.5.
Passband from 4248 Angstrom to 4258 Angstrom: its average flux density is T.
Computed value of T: 19.8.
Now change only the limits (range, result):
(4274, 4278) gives 19.2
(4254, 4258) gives 20.1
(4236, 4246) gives 20.1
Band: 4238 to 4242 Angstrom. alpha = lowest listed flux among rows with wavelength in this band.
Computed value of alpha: 19.79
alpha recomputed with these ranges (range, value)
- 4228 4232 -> 19.77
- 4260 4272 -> 18.77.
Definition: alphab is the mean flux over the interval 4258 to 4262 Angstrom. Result 19.4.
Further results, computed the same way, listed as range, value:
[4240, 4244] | 20.5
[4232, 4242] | 19.8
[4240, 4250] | 20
